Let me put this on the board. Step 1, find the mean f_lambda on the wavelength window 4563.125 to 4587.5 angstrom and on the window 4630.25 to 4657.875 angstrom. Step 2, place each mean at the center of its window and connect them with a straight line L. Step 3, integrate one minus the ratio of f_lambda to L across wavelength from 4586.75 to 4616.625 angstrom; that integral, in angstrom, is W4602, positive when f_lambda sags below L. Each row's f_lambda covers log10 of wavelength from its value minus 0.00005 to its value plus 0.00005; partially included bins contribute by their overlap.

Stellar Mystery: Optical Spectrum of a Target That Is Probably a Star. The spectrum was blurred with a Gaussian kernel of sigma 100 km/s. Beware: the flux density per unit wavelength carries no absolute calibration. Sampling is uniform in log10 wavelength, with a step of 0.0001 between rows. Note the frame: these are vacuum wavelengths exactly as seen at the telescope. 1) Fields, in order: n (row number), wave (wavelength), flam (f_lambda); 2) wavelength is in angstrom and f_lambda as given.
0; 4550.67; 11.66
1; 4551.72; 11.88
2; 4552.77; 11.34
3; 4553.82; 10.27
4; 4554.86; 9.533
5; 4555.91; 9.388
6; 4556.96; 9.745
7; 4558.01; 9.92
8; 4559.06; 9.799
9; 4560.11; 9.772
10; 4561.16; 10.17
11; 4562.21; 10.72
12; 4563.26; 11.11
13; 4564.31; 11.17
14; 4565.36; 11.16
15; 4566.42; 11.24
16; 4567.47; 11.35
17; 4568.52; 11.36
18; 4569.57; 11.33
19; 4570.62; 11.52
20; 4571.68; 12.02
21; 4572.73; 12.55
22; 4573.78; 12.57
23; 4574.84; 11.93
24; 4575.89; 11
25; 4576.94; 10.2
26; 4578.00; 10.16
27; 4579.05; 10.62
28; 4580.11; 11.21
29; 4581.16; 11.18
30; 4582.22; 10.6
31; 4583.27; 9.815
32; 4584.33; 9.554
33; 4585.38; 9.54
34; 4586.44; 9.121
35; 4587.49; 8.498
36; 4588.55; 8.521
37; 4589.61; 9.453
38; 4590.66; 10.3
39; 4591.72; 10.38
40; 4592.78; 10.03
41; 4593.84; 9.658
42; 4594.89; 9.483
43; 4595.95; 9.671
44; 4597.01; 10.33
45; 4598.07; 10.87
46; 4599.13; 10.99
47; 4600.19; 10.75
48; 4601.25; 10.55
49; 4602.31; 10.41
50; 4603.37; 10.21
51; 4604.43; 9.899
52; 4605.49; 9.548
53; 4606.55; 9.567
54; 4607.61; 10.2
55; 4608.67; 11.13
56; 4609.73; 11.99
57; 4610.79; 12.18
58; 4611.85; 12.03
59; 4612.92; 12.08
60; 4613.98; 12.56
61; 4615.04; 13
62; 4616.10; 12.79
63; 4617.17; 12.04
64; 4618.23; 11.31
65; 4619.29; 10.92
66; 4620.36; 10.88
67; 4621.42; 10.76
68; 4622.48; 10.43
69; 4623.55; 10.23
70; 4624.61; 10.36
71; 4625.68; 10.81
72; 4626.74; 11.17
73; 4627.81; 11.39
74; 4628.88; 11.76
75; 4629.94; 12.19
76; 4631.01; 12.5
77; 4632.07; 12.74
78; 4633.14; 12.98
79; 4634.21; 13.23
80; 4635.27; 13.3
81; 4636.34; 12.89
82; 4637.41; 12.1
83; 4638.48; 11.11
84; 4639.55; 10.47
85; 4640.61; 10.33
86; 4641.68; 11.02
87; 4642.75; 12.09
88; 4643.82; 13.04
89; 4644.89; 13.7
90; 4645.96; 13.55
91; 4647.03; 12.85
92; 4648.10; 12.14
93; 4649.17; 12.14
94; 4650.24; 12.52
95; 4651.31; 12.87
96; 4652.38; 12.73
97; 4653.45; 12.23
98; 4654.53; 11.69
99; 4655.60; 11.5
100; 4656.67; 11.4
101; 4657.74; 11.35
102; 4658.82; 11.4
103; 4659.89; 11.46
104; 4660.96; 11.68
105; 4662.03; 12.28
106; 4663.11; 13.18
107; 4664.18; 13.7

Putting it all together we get 2.20 angstrom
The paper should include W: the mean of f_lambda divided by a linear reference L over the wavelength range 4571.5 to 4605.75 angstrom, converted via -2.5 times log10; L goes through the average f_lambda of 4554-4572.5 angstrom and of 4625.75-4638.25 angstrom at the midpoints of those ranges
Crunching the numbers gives 0.09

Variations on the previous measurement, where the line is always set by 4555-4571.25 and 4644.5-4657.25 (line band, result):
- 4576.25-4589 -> 0.112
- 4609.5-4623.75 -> 0.003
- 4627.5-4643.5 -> 0.007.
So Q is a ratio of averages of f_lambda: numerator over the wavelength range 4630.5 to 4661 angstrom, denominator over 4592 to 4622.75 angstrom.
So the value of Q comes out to 1.12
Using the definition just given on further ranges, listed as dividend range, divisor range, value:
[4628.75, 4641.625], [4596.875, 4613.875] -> 1.12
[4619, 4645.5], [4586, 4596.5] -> 1.23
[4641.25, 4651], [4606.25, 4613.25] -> 1.11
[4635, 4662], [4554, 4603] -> 1.15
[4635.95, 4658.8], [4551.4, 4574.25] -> 1.11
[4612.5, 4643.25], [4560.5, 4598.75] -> 1.11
